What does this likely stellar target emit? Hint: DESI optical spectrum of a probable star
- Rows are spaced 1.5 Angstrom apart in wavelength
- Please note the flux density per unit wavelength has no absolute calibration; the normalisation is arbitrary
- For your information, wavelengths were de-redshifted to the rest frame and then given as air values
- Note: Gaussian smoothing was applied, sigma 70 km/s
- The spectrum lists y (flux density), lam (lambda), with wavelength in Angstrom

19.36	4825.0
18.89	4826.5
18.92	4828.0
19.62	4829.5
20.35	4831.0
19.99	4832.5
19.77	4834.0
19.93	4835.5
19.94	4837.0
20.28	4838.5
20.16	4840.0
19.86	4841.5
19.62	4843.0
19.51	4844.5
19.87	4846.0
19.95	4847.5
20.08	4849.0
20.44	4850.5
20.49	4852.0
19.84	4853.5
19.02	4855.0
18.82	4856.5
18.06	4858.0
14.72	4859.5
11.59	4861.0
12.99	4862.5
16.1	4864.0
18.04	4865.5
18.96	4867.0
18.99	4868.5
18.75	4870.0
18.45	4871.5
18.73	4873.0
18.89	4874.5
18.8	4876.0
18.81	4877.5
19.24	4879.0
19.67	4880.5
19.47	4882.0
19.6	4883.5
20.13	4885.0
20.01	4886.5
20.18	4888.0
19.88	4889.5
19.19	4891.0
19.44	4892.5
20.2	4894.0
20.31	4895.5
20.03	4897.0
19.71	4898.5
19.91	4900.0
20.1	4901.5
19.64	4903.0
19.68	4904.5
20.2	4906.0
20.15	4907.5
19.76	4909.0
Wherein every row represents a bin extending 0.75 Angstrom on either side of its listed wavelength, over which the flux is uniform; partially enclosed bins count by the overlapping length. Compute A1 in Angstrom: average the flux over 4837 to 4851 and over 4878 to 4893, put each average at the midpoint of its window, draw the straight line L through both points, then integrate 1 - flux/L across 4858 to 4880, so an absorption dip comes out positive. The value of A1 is 2.6 Angstrom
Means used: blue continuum 20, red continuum 19.7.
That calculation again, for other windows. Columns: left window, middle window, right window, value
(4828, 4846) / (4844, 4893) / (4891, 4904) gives 2.9 Angstrom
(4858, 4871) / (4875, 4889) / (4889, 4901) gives -0.9 Angstrom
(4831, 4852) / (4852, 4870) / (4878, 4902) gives 2.4 Angstrom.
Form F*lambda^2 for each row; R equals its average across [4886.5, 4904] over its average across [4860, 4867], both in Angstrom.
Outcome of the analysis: 1.33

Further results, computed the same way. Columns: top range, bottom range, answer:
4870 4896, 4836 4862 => 1.04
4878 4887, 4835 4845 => 1.00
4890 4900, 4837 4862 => 1.07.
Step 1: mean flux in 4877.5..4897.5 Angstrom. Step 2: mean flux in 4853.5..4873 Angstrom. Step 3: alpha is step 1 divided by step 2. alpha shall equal 1.1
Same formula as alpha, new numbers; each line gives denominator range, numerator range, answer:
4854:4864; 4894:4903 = 1.25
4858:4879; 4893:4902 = 1.16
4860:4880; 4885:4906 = 1.13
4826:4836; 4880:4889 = 1.01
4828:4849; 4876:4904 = 0.99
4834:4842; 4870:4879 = 0.94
